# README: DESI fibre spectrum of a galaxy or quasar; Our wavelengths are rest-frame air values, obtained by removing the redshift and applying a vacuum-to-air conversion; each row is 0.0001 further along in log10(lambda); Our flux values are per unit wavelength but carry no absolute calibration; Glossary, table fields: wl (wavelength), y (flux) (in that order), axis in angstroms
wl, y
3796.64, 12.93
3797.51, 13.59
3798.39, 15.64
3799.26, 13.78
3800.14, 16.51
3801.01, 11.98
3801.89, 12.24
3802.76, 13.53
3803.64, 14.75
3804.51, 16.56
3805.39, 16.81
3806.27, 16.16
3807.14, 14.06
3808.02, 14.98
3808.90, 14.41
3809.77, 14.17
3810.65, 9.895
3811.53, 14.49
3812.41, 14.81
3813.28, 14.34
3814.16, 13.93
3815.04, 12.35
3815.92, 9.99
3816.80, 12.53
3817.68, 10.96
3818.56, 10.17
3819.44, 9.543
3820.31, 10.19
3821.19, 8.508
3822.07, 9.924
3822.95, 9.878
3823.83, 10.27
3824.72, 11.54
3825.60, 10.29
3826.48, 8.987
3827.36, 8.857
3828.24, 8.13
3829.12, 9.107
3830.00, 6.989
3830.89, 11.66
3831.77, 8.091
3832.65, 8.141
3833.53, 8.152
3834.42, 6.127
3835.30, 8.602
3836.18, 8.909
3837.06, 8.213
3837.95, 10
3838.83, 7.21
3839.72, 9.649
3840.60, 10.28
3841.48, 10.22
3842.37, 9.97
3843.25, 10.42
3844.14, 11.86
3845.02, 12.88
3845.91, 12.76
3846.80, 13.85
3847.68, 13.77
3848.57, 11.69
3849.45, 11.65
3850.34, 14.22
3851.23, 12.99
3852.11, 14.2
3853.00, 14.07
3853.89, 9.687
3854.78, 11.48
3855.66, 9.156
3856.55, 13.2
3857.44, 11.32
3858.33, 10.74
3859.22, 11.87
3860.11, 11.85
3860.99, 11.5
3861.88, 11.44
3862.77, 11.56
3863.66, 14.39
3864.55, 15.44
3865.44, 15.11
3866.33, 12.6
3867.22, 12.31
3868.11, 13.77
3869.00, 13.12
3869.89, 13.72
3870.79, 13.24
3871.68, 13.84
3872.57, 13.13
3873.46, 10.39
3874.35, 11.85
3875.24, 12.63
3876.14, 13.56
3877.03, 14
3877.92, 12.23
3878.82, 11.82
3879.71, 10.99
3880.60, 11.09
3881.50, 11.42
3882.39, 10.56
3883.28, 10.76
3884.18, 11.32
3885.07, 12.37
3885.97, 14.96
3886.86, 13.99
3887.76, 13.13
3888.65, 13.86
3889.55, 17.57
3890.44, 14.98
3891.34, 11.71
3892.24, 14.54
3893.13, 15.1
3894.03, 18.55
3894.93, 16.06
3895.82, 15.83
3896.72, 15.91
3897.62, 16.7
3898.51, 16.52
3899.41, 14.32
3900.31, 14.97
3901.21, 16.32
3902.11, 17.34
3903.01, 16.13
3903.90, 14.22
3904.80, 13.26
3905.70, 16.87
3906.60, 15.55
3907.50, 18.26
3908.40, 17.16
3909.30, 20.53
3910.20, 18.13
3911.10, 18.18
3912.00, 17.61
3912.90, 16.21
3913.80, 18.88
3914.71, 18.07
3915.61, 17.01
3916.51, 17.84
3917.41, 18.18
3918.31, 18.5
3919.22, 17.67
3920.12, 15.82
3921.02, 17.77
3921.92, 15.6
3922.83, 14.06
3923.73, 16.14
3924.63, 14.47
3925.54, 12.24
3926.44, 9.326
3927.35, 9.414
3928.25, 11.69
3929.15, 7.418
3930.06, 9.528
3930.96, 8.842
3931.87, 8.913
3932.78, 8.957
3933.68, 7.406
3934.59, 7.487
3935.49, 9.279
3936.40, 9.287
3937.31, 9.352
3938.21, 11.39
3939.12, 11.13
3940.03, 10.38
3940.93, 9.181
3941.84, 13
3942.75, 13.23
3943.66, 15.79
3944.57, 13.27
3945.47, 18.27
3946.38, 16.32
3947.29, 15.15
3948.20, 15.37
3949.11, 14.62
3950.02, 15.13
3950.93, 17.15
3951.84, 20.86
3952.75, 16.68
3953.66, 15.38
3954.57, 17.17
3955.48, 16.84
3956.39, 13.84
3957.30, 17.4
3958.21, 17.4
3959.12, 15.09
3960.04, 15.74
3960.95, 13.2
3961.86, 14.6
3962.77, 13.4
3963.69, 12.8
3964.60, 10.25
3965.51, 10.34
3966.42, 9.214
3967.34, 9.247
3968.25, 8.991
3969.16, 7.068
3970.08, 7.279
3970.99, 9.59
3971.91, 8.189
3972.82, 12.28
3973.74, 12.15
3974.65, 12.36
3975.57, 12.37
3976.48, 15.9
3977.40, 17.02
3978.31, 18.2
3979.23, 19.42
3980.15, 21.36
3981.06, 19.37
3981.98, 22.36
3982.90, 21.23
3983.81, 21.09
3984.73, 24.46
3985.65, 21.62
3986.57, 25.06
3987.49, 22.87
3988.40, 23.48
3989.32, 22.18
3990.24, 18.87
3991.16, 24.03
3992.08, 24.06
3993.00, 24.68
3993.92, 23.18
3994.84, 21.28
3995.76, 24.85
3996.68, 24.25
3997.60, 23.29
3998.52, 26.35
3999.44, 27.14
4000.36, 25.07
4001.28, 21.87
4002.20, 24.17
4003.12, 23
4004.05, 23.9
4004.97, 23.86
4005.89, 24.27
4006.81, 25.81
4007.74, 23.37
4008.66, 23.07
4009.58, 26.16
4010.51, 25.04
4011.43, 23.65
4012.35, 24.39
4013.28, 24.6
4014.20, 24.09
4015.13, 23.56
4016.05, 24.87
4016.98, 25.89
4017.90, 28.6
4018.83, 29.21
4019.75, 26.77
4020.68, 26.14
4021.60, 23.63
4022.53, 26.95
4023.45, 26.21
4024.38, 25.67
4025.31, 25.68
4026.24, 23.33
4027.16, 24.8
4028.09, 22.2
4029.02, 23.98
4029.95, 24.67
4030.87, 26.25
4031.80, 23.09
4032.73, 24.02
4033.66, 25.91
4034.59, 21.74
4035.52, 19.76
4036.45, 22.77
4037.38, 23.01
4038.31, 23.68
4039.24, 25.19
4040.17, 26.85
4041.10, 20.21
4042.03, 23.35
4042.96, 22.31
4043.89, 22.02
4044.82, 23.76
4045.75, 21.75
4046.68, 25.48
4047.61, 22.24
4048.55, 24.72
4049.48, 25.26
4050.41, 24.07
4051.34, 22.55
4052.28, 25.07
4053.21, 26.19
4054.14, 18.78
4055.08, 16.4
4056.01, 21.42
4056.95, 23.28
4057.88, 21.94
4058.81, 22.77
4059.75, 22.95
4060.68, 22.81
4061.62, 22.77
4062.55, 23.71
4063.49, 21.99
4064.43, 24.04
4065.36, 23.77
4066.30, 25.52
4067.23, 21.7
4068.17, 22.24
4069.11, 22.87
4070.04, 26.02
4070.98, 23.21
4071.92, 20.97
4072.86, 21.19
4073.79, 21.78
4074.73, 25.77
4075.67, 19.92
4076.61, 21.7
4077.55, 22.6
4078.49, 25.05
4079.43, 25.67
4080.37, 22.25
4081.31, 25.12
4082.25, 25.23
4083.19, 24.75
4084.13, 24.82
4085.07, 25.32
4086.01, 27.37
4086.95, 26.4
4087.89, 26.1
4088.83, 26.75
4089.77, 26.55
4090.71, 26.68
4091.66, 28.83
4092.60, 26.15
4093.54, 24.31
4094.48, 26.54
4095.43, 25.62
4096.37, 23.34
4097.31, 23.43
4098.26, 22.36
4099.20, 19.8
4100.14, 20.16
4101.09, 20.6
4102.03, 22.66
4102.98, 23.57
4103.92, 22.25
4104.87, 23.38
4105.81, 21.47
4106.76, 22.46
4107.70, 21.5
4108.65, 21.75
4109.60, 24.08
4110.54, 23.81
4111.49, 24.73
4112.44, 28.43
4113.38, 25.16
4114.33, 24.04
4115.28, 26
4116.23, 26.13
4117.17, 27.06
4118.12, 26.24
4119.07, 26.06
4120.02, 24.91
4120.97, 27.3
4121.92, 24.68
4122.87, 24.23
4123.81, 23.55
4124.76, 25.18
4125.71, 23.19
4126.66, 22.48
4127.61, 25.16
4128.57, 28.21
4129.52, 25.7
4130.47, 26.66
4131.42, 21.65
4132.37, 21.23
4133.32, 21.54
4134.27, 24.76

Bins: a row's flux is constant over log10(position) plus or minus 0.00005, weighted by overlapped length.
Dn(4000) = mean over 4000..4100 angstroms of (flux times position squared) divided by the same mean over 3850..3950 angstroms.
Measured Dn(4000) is 1.9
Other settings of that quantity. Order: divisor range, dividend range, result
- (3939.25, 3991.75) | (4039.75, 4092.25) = 1.58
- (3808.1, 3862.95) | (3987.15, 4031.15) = 2.44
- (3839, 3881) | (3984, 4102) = 2.14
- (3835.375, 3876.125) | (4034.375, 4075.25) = 2.12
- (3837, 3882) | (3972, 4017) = 1.96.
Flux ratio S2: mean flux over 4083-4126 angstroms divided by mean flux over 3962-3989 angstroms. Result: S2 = 1.58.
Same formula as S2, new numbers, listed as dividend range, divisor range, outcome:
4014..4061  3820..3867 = 2.20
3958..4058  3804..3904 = 1.73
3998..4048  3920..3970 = 1.90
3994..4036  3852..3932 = 1.75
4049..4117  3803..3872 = 2.04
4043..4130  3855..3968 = 1.73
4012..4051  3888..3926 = 1.49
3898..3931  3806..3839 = 1.46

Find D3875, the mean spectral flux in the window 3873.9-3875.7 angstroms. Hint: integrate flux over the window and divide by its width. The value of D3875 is 12.2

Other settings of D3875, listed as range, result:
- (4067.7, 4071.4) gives 23.6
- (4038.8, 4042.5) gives 23.9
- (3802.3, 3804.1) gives 14.2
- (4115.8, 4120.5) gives 26.1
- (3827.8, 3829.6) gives 8.6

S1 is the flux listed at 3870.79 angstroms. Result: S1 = 13.24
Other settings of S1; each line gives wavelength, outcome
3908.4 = 17.16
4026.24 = 23.33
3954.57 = 17.17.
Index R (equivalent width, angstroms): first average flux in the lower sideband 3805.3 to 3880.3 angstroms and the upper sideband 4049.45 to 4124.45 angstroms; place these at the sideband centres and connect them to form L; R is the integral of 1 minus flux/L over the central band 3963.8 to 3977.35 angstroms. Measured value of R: 5.57 angstroms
